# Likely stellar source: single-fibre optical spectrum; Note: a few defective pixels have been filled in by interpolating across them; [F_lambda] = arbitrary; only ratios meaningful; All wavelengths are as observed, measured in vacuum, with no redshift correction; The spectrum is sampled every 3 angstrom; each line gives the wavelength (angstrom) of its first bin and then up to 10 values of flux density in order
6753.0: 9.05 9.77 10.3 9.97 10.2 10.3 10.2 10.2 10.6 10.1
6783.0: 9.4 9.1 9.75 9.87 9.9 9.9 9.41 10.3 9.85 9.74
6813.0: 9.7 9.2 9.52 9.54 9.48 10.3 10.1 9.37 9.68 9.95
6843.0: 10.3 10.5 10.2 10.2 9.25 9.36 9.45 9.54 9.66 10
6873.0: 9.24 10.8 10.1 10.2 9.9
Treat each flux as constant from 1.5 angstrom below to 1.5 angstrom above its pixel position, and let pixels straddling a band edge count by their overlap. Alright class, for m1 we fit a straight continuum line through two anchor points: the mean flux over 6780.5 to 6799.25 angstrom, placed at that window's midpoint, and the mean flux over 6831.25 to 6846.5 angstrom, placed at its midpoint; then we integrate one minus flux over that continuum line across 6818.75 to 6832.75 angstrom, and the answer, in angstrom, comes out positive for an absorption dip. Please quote 0.1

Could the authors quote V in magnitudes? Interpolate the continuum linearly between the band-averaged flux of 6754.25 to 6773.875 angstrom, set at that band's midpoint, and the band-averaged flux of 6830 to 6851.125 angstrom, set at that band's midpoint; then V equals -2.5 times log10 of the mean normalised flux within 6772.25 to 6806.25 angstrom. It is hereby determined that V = 0.02 mag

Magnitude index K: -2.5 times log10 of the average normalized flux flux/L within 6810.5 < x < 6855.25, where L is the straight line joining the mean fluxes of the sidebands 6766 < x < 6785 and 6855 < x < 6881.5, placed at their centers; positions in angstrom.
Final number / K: 0.01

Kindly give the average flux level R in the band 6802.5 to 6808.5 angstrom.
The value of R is 10.1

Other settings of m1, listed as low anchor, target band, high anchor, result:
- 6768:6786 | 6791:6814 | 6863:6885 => 0.4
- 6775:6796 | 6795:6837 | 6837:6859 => 0.7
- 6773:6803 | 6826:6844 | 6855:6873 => -0.5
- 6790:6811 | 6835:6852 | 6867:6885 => -0.3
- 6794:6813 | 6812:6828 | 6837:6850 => 0.7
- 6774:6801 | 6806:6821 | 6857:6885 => 0.4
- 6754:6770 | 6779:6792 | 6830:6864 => 0.5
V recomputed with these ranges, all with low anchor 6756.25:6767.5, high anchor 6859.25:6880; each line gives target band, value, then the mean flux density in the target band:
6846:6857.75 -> -0.004 mag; 9.91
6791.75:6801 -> 0.023 mag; 9.81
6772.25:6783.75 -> -0.004 mag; 10.1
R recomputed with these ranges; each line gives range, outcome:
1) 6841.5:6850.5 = 10.3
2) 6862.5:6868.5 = 9.6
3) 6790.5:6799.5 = 9.89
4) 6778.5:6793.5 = 9.64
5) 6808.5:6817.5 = 9.55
